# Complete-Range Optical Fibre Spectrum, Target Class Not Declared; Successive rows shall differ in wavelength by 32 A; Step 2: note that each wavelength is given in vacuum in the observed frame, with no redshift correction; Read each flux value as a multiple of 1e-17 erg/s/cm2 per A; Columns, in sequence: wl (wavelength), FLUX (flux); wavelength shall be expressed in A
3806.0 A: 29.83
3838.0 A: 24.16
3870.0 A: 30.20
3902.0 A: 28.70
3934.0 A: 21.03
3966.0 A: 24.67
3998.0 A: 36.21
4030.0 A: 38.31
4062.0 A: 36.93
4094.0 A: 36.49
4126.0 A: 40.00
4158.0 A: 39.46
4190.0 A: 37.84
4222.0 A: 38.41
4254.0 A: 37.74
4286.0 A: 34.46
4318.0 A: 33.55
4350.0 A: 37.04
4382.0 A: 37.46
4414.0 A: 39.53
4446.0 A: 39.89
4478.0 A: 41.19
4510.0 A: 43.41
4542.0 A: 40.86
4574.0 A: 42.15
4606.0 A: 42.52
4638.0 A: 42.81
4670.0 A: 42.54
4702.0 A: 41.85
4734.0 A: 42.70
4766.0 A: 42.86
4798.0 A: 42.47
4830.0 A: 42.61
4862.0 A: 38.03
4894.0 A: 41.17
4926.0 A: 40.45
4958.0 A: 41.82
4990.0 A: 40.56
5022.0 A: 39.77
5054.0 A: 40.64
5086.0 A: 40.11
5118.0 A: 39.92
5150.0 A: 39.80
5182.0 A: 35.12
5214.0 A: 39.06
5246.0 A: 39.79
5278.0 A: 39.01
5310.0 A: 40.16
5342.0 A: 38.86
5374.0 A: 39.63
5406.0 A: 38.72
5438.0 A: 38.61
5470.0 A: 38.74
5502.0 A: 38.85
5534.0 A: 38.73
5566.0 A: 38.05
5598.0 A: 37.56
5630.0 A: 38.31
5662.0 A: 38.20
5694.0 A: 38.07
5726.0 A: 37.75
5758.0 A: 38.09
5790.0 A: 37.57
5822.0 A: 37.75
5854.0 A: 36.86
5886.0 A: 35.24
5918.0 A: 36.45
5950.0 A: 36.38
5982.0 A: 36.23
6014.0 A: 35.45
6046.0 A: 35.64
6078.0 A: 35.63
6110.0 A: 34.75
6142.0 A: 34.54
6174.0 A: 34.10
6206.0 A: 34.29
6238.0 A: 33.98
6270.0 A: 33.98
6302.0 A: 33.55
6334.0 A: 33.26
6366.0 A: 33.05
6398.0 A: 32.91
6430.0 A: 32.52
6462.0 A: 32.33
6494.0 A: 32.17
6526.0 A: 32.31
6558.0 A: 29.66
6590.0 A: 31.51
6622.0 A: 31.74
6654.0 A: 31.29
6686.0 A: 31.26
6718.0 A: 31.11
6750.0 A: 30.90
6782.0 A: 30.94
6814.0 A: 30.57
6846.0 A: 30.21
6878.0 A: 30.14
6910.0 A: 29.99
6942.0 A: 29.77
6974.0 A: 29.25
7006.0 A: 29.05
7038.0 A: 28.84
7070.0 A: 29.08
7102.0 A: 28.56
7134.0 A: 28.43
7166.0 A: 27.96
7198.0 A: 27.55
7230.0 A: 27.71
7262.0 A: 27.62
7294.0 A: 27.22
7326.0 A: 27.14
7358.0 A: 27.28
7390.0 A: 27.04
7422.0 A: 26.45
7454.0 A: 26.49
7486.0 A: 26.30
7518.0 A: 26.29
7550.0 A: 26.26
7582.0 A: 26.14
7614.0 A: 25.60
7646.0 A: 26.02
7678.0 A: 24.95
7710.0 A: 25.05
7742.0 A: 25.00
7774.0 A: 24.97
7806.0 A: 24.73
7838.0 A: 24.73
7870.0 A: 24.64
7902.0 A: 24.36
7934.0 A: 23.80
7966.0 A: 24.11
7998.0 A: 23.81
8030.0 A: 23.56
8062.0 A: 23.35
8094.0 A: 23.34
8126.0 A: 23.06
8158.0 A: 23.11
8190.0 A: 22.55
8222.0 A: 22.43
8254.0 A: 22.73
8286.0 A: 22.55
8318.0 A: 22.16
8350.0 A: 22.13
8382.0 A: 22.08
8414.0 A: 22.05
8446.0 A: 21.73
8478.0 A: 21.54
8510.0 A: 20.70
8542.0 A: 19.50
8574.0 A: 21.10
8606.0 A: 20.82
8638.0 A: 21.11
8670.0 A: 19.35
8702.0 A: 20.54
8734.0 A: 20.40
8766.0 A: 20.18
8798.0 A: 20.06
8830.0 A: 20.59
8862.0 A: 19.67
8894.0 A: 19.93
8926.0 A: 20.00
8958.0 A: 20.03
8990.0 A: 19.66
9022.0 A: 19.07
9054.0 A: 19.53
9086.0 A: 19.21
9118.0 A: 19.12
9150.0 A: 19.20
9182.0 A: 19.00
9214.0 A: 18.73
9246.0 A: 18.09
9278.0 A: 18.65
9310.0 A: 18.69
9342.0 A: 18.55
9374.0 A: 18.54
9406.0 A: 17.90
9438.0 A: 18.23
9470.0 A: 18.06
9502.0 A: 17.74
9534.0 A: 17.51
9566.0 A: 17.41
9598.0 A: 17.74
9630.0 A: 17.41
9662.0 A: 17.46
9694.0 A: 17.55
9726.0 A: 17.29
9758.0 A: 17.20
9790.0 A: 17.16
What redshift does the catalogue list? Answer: 0.000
